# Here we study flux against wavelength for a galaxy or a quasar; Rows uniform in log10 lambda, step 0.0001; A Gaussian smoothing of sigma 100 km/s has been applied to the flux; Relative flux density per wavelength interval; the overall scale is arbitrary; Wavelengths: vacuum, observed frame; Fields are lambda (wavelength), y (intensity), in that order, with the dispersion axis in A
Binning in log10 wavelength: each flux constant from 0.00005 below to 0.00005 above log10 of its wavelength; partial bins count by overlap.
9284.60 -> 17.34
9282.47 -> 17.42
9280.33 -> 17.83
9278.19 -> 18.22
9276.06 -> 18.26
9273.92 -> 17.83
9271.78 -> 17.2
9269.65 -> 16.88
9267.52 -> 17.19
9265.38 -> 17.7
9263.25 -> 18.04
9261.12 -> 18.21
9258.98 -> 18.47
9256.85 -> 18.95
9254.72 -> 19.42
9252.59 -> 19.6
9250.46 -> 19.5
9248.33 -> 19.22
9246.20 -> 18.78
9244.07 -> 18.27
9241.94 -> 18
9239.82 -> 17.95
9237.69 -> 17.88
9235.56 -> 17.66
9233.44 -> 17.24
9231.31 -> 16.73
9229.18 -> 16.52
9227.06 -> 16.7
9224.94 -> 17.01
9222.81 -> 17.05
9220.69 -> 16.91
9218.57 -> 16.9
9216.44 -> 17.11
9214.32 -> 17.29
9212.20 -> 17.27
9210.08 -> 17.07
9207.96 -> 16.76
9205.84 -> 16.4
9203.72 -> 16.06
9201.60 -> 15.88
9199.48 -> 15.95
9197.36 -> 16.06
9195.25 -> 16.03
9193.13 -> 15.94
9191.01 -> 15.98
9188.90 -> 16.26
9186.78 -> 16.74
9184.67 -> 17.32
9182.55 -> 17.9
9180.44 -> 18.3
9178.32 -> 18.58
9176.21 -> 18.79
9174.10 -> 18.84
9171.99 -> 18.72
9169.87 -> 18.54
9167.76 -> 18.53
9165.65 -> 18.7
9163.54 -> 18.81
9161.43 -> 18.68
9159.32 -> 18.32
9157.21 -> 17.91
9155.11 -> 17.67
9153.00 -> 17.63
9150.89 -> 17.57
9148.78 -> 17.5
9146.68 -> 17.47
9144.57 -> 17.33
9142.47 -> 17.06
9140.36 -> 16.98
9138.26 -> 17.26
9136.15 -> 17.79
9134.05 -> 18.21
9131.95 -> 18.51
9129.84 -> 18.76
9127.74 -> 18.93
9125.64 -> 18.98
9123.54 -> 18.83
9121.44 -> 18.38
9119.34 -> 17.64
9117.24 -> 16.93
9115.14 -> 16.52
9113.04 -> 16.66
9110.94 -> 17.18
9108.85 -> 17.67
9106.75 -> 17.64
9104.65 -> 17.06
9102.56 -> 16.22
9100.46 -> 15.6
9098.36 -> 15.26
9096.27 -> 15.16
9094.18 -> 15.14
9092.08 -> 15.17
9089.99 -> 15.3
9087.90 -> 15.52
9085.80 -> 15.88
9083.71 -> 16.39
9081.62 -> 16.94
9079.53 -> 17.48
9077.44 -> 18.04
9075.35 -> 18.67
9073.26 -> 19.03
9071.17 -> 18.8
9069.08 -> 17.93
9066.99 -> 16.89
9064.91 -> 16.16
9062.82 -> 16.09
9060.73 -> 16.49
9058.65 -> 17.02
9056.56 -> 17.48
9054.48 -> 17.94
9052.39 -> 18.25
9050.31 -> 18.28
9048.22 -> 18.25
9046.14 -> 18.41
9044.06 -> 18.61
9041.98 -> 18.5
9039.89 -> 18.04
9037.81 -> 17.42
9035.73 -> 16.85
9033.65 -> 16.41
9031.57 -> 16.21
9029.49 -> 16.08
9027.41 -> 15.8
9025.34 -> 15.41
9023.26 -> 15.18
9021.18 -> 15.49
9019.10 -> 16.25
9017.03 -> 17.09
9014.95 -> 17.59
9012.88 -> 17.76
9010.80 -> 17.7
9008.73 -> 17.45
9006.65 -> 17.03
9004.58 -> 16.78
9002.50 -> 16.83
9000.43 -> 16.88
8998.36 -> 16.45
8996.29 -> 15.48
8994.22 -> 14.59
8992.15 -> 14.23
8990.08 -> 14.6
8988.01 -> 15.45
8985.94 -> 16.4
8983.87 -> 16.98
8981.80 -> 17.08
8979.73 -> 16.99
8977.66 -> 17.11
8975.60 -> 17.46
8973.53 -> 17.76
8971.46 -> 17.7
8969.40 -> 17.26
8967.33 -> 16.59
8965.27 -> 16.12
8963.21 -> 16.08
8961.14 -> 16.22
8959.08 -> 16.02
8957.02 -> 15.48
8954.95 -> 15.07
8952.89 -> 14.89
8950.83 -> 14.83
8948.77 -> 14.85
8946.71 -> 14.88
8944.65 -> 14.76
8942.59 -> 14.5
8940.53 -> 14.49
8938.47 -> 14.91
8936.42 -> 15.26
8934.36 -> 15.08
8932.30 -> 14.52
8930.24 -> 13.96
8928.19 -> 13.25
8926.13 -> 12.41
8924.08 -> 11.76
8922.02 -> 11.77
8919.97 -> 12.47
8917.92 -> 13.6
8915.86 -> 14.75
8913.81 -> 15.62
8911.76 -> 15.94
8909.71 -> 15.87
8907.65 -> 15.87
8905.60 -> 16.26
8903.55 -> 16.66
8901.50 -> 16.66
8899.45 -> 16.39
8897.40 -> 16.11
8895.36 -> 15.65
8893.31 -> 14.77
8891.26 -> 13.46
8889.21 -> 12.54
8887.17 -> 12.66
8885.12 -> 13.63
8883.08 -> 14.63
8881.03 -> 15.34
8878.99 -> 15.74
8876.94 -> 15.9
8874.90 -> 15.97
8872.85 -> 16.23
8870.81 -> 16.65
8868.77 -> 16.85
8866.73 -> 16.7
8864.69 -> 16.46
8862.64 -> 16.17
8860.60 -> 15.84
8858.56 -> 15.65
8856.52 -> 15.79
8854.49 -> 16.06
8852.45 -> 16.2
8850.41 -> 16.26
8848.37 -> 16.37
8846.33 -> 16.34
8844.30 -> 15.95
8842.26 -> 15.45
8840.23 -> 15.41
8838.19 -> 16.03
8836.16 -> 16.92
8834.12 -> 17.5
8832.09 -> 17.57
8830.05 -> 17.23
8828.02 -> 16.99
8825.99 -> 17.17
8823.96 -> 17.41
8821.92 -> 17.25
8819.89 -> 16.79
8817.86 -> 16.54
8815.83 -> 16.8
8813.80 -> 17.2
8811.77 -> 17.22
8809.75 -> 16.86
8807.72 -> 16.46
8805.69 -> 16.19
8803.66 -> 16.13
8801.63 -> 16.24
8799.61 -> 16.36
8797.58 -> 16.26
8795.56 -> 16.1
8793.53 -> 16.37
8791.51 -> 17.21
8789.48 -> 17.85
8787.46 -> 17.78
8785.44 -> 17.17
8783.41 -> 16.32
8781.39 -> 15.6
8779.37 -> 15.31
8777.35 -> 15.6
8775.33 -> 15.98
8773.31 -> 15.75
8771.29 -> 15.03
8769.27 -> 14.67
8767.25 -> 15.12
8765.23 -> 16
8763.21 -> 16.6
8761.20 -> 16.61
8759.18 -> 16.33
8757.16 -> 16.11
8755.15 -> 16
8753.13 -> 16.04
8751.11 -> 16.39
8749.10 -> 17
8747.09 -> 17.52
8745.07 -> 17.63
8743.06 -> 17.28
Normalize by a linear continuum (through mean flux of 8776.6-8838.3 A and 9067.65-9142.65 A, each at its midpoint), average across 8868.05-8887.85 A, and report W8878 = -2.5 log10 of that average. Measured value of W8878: 0.10 mag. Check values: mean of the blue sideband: 16.7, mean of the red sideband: 17.2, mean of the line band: 15.4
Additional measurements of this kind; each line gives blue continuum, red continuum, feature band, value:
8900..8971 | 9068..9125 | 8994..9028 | -0.04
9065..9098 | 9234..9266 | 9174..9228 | 0.07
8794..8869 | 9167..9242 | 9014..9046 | 0.01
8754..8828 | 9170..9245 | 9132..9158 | -0.03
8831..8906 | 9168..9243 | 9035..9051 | -0.10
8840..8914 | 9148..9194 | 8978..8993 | 0.03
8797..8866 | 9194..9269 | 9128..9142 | -0.04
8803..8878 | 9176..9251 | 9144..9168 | -0.06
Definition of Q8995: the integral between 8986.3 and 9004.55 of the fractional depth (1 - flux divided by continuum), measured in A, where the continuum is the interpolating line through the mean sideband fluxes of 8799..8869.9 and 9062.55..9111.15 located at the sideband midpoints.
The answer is 1.1 A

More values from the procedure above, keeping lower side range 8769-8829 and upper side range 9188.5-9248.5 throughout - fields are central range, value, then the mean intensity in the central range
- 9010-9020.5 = -0.3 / 17.2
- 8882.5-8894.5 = 2.2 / 13.6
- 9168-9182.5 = -1.4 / 18.6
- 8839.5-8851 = 0.4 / 16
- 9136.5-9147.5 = -0.2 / 17.2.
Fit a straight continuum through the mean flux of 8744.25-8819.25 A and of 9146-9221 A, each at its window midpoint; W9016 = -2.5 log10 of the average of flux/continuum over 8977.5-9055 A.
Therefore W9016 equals 0.01 mag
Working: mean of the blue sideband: 16.4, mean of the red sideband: 17.4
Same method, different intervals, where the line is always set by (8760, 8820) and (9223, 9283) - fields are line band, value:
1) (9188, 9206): 0.11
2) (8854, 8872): 0.02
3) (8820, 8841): -0.03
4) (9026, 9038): 0.05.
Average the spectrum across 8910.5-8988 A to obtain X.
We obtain 15.3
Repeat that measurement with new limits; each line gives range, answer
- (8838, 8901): 15.6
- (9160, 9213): 17.4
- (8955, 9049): 16.6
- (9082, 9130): 16.8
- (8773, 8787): 16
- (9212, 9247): 17.4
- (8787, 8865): 16.6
